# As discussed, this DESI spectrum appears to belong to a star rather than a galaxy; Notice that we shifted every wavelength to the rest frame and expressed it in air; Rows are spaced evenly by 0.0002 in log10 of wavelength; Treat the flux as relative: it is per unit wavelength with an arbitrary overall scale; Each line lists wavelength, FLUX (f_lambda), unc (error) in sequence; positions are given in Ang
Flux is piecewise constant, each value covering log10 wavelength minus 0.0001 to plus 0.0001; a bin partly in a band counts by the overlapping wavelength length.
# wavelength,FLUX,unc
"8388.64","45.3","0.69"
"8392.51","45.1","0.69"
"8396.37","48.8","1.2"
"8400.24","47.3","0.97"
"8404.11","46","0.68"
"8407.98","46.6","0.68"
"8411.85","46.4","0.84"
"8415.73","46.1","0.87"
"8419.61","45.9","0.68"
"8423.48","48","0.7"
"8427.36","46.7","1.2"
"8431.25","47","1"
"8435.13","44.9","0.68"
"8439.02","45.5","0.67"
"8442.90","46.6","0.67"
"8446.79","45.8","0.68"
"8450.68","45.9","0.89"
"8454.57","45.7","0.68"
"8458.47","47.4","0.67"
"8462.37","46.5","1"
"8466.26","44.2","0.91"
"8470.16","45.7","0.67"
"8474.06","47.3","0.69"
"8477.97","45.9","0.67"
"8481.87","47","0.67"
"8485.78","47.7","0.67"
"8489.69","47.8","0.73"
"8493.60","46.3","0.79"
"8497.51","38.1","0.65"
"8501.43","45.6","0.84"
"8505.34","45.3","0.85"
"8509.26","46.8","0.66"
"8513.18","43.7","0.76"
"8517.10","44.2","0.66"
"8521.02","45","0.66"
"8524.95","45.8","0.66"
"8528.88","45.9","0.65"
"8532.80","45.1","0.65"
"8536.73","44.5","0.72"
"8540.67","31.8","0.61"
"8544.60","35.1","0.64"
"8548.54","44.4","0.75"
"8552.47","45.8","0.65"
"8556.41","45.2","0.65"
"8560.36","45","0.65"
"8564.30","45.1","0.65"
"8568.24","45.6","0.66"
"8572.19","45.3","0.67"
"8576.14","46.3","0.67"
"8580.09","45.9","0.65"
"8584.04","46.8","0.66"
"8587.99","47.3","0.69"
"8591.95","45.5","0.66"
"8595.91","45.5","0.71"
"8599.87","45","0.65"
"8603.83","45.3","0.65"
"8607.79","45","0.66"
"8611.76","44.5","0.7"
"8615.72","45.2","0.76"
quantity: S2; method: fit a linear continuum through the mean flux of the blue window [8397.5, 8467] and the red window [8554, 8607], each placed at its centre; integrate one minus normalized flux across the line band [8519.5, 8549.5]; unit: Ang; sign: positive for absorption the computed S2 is 2.5 Ang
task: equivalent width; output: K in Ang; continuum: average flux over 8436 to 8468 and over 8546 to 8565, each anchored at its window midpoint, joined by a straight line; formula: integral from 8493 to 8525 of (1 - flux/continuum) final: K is 0.65 Ang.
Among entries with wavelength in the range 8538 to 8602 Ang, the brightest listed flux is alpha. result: 47.3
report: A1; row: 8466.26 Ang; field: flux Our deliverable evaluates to 44.2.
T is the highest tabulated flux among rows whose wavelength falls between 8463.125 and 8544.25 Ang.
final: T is 47.8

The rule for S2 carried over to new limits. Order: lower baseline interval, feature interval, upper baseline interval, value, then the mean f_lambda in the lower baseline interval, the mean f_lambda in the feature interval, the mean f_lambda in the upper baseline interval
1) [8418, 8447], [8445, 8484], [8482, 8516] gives -0.3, 46.3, 46.1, 45.2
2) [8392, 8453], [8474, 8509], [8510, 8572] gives -0.7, 46.4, 45.6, 43.6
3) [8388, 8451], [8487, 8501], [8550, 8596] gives 0.5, 46.4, 44.4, 45.8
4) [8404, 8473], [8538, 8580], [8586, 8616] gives 2.3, 46.2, 43.1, 45.4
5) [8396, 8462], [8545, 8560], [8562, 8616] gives 0.6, 46.4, 44.1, 45.6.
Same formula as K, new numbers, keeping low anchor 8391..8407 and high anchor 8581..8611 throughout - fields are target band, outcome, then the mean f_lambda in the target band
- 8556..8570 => 0.2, 45.2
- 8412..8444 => 0.2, 46.3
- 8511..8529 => 0.5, 44.8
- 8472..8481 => 0.0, 46.6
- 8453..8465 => 0.0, 46.4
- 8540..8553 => 1.9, 39.3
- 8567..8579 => 0.0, 45.7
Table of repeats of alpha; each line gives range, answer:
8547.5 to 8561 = 45.8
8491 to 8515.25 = 46.8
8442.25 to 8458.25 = 46.6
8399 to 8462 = 48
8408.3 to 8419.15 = 46.4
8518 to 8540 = 45.9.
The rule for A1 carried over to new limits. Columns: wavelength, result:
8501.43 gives 45.6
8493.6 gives 46.3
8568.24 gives 45.6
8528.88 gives 45.9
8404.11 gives 46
